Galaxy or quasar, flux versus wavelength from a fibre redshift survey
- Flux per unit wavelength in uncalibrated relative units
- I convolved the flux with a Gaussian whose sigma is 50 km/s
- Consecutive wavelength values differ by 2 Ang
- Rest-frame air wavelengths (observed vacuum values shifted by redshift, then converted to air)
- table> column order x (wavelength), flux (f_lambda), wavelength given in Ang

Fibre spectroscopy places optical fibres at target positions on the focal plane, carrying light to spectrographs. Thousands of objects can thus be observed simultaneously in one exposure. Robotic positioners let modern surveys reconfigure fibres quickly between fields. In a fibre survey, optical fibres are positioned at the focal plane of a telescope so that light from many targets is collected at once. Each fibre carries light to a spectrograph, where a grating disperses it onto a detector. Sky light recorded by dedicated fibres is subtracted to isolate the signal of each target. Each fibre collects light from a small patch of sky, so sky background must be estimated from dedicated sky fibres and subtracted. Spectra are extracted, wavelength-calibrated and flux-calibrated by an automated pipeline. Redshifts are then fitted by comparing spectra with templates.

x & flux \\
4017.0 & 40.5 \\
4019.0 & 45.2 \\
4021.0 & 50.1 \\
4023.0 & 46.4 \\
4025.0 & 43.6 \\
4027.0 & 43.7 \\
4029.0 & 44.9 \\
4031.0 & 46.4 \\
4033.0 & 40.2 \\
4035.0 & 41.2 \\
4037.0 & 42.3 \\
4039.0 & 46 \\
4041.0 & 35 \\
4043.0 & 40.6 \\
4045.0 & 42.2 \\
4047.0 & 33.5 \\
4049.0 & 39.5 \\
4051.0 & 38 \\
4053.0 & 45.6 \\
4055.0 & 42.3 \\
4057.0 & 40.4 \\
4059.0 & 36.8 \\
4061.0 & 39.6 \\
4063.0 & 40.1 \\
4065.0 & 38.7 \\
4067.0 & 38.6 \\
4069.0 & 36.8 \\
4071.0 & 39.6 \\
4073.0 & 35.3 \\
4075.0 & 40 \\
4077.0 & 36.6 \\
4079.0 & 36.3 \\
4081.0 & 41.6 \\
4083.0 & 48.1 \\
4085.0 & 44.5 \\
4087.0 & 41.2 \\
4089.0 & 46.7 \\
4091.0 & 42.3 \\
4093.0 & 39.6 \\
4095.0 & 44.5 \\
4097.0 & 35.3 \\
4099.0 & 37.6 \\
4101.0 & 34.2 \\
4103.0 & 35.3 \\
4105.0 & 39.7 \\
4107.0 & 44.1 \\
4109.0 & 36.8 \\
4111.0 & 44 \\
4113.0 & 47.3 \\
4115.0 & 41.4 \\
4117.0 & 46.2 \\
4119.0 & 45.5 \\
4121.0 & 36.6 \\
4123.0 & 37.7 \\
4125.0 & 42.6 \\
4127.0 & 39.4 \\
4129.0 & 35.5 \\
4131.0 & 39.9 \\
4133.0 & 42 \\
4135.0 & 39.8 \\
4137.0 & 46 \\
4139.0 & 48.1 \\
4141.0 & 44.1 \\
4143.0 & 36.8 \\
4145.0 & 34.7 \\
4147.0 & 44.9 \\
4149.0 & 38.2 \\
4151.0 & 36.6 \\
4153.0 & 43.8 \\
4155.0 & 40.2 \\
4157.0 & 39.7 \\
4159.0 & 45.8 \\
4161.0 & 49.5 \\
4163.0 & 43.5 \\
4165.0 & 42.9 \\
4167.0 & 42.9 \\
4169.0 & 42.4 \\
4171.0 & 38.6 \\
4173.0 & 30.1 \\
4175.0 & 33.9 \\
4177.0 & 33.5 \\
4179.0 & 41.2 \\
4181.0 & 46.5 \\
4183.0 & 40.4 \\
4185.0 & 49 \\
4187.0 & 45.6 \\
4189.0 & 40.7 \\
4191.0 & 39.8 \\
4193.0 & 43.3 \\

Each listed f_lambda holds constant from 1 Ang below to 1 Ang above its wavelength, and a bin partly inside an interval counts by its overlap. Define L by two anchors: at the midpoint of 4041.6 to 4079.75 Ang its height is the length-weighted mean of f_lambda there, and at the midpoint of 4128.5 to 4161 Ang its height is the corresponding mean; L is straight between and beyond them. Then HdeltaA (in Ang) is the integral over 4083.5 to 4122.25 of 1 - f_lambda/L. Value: -1.08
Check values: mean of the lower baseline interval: 38.9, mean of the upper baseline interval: 41.4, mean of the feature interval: 41.3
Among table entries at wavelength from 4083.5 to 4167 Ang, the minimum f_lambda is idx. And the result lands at 34.2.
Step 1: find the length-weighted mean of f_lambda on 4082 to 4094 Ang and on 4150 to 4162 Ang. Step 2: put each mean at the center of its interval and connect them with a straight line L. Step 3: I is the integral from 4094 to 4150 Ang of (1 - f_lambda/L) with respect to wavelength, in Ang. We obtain 3.3 Ang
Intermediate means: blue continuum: 43.7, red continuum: 42.6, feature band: 40.6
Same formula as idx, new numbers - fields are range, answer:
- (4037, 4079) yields 33.5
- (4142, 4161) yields 34.7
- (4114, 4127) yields 36.6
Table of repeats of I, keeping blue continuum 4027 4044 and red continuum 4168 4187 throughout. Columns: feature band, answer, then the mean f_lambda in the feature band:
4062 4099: 1.0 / 40.2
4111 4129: -0.5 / 41.8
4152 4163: -1.0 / 43.8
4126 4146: -0.1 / 40.6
